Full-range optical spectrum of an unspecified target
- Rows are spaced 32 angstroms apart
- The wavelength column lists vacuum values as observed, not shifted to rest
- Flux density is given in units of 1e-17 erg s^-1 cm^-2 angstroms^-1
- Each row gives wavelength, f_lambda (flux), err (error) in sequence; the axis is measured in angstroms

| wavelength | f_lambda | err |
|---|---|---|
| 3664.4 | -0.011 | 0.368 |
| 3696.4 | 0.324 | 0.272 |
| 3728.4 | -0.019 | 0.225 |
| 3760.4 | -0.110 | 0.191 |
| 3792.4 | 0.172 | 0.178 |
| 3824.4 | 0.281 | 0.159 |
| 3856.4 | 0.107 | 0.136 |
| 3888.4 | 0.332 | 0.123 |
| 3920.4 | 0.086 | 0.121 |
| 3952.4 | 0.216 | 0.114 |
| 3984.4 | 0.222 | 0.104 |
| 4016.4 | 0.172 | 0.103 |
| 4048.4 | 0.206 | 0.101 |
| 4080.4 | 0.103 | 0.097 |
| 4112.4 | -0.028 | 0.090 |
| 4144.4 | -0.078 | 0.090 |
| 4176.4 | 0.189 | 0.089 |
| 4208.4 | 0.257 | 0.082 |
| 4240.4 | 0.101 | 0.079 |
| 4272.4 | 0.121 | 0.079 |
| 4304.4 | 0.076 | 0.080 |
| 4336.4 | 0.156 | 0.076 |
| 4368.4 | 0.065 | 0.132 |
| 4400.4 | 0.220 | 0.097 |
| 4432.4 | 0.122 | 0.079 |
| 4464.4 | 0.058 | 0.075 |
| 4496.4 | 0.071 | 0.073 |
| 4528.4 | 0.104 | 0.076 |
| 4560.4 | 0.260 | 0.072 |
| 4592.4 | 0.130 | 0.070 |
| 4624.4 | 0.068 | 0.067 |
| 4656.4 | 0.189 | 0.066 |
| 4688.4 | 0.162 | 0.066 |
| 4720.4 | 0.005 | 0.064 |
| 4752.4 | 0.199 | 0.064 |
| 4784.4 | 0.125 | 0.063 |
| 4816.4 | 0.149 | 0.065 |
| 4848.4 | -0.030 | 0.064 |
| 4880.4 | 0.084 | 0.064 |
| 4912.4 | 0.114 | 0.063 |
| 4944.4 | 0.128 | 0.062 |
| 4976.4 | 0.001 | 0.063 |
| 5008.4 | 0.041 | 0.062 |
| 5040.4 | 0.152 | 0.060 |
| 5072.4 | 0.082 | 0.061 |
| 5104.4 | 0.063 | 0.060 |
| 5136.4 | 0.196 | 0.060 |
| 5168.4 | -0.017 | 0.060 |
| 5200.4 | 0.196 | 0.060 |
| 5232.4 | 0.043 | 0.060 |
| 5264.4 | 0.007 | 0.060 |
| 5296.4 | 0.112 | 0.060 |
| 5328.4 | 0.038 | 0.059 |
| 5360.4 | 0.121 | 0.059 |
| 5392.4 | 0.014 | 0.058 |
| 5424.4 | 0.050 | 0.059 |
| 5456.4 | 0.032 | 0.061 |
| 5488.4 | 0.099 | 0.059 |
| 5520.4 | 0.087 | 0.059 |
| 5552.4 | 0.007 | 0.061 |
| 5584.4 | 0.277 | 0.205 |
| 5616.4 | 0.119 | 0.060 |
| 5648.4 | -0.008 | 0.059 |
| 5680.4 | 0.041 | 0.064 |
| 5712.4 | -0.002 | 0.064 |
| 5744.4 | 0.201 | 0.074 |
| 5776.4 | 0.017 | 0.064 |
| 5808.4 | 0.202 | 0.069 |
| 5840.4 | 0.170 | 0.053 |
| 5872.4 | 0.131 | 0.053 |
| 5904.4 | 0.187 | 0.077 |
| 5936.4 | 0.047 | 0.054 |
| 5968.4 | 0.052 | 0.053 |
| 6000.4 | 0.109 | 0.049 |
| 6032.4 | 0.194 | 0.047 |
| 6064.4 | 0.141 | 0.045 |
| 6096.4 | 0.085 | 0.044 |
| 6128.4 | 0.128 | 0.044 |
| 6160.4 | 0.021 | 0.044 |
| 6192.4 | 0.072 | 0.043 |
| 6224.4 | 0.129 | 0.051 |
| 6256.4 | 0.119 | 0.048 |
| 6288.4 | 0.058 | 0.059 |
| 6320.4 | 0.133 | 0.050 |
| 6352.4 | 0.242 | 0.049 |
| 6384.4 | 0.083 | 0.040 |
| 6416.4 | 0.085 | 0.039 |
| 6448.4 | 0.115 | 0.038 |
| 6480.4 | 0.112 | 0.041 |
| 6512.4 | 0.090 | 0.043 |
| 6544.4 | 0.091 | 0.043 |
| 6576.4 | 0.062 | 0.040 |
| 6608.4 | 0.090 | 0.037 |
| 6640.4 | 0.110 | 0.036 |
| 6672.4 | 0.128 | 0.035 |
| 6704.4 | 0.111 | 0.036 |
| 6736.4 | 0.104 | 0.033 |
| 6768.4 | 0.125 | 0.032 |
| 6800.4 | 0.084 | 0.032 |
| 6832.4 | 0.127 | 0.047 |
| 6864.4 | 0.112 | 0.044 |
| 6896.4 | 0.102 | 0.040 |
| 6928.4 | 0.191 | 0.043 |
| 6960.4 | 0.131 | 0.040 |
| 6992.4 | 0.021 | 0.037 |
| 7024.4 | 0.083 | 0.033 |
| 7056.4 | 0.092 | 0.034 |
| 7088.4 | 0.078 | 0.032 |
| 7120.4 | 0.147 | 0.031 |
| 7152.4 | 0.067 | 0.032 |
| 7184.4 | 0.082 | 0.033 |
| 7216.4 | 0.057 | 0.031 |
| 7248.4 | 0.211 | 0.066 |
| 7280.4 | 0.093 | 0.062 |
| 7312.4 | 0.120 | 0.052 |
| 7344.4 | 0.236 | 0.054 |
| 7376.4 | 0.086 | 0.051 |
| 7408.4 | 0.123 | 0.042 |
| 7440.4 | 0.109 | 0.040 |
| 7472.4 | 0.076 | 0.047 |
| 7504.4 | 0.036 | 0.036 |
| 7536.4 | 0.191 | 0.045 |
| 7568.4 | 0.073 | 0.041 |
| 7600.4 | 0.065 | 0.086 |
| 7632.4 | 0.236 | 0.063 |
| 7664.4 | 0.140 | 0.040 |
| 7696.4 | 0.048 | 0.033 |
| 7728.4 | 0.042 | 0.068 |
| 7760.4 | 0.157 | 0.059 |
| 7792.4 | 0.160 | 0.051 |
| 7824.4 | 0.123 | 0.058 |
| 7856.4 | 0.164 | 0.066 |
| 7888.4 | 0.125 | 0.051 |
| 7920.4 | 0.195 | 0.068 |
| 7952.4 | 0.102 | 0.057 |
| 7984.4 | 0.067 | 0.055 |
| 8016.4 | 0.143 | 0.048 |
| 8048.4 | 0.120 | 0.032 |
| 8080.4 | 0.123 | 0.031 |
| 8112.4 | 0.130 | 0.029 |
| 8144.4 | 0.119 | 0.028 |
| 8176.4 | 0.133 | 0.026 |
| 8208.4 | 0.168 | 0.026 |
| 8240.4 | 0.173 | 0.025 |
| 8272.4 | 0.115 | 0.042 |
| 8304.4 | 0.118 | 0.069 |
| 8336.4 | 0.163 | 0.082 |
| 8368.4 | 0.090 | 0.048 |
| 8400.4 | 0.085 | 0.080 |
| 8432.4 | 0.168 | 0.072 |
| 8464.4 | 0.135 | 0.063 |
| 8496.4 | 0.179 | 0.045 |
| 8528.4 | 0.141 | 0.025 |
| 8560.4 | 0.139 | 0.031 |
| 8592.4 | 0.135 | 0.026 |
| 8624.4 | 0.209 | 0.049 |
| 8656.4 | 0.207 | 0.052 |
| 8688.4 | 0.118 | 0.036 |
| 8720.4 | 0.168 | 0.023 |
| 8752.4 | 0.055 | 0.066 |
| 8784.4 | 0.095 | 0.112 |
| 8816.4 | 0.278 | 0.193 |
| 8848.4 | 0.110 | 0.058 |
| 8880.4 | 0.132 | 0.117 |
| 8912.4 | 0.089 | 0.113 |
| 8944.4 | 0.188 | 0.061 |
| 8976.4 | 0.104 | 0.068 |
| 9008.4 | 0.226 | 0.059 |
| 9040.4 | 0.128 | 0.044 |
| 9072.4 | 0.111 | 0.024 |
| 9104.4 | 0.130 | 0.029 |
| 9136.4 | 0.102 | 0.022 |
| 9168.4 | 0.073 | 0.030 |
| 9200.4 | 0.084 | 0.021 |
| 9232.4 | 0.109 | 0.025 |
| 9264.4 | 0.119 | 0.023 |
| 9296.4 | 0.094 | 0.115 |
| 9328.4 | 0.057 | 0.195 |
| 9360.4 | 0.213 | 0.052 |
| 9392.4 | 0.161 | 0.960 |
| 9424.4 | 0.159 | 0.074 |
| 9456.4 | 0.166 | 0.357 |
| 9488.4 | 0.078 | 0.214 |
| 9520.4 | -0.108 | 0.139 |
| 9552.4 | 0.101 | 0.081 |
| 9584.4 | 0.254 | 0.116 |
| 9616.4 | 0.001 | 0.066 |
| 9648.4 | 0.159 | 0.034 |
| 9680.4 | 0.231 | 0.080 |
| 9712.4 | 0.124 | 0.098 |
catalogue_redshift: 1.05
